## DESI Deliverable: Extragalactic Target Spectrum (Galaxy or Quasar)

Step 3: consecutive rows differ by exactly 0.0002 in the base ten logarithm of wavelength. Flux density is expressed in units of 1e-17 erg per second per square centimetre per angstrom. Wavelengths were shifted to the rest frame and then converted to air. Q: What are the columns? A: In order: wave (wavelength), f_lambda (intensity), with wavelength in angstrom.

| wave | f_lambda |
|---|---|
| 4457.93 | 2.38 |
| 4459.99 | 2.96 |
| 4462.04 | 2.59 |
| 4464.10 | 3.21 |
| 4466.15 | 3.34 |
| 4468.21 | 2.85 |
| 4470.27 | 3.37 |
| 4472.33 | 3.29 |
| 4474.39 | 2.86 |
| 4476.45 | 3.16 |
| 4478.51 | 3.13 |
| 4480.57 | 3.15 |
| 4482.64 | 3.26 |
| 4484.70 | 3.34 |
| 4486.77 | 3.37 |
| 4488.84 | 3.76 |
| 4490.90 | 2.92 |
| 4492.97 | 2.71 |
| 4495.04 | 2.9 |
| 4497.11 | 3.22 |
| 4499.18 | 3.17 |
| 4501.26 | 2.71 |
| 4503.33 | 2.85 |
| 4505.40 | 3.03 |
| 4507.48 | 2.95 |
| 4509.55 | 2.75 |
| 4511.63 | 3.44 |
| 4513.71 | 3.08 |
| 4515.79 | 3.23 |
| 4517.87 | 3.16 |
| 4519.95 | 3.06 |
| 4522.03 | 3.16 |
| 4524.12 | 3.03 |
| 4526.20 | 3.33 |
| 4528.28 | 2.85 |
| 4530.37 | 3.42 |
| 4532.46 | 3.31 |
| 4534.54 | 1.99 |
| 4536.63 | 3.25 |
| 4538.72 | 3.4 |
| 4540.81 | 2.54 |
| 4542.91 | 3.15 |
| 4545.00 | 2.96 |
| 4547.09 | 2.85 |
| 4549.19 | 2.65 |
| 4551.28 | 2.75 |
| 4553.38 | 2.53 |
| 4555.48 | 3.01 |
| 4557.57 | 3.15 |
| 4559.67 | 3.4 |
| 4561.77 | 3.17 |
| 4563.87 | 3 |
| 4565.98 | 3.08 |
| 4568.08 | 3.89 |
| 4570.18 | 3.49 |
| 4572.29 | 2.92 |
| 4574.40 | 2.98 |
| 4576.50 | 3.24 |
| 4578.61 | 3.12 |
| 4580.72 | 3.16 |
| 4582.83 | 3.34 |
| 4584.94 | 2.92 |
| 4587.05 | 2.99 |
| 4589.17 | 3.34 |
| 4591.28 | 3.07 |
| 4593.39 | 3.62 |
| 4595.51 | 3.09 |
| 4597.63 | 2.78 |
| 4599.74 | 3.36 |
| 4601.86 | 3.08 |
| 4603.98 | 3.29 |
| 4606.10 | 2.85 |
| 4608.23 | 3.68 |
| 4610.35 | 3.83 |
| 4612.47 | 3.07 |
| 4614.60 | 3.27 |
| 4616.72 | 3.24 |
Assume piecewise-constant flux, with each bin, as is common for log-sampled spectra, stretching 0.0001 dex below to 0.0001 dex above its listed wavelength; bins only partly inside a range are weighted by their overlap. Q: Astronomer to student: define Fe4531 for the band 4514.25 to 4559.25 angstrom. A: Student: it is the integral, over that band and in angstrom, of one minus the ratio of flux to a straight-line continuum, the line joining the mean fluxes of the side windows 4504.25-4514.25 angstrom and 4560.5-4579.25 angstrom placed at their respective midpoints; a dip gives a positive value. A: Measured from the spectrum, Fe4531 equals 1.8 angstrom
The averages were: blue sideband 3.05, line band 3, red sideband 3.21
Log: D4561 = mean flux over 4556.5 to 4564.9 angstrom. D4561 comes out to 3.18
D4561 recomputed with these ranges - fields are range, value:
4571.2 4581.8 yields 3.08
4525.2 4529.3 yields 3.09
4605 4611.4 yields 3.45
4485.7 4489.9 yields 3.56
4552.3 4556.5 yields 2.76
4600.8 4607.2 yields 3.07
